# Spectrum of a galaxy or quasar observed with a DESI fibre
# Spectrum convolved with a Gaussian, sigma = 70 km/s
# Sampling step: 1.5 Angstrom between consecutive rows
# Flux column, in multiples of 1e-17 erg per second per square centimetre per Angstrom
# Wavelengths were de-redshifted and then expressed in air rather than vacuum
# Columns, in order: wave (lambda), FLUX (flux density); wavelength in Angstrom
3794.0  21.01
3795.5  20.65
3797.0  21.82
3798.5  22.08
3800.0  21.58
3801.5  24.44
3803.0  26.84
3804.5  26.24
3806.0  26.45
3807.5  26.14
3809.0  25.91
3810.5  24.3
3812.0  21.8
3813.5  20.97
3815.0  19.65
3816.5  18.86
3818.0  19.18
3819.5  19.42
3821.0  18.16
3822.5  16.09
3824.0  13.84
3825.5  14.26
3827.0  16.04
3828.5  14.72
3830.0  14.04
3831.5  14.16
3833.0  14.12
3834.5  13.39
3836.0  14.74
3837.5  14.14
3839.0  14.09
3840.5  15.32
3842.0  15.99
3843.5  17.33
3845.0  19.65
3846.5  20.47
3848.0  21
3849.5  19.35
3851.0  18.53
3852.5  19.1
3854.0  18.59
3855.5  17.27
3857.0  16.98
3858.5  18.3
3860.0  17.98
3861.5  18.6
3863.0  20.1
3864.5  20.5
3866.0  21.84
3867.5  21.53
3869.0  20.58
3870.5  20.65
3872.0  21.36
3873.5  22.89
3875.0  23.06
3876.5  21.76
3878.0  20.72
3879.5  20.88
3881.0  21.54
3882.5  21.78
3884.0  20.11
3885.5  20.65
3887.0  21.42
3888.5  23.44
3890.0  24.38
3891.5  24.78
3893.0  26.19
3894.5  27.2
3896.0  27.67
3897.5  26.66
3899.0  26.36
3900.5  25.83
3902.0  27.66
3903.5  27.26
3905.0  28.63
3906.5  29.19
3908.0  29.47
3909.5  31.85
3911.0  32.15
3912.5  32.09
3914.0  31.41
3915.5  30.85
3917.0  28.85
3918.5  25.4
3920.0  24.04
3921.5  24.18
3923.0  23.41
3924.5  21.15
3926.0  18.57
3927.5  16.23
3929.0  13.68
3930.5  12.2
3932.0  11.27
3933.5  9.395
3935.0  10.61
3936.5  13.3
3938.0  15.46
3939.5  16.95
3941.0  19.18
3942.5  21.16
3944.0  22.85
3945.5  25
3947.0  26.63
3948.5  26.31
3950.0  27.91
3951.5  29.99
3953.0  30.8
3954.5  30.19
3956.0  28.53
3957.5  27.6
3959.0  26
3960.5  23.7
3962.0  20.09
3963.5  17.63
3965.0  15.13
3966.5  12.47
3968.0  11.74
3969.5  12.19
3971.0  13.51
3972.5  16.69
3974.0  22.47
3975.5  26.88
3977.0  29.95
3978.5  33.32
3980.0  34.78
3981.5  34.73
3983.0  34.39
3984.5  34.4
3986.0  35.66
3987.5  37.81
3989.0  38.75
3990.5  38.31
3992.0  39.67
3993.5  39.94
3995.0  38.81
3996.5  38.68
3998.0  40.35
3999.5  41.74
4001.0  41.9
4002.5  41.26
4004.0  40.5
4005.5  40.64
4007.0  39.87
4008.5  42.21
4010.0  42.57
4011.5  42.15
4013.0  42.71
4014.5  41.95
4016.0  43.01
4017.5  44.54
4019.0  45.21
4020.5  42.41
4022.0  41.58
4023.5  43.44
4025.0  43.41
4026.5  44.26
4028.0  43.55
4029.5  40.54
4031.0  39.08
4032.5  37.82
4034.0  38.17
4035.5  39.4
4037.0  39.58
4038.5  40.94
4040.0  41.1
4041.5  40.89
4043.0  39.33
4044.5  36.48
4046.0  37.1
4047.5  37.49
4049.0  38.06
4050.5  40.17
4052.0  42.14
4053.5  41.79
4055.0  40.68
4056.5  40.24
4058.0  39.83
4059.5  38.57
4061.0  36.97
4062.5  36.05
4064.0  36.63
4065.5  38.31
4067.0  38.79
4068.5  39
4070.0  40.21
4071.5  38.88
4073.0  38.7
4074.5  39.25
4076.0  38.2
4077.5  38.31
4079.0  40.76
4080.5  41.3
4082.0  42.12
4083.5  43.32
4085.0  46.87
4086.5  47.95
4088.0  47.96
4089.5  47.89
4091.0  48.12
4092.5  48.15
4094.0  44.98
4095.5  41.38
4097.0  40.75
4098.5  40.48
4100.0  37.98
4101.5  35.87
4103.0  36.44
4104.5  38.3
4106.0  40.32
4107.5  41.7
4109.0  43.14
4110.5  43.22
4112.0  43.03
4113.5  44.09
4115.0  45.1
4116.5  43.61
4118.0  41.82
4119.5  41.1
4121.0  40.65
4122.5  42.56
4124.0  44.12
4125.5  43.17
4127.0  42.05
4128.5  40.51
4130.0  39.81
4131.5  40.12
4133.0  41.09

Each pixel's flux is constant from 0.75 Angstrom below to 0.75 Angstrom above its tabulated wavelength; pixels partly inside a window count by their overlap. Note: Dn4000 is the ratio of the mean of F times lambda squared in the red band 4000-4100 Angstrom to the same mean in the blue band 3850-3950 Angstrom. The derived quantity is 2.00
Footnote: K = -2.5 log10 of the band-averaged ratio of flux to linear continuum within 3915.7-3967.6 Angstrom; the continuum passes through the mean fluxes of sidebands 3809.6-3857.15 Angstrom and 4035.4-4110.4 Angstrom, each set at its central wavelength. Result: 0.30 mag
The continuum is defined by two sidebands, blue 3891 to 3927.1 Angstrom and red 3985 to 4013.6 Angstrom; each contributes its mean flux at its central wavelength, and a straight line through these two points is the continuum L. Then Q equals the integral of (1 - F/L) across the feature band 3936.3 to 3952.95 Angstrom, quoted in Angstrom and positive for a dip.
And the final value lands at 4.9 Angstrom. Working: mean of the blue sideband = 27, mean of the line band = 22.9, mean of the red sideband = 40.1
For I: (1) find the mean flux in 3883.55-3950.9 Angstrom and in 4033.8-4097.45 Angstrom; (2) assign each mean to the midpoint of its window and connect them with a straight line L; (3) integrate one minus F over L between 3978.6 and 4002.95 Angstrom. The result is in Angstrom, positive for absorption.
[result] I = -4.6 Angstrom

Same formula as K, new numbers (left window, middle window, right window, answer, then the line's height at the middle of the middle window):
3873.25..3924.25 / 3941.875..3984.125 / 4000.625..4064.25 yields 0.32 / 32.9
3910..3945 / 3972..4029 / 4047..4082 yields -0.25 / 30.6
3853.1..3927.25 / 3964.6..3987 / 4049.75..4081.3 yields 0.26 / 31.3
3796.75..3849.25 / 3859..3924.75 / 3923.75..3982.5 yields -0.21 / 20.2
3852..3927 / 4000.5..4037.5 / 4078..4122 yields -0.18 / 35.4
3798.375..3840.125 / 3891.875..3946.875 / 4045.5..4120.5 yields 0.17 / 27.4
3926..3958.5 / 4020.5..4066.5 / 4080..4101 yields -0.09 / 36.7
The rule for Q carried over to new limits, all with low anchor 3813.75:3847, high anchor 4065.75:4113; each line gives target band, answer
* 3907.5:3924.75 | -2.4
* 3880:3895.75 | -0.9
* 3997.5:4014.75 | -4.1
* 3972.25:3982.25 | 0.6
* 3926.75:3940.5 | 6.8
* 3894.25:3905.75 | -2.0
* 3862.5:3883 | -0.9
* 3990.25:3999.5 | -2.0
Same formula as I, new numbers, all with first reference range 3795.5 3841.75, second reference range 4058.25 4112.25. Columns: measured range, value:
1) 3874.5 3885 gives 1.2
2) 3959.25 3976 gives 7.3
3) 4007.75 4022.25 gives -3.1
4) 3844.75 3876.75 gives 3.7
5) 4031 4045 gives -0.8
